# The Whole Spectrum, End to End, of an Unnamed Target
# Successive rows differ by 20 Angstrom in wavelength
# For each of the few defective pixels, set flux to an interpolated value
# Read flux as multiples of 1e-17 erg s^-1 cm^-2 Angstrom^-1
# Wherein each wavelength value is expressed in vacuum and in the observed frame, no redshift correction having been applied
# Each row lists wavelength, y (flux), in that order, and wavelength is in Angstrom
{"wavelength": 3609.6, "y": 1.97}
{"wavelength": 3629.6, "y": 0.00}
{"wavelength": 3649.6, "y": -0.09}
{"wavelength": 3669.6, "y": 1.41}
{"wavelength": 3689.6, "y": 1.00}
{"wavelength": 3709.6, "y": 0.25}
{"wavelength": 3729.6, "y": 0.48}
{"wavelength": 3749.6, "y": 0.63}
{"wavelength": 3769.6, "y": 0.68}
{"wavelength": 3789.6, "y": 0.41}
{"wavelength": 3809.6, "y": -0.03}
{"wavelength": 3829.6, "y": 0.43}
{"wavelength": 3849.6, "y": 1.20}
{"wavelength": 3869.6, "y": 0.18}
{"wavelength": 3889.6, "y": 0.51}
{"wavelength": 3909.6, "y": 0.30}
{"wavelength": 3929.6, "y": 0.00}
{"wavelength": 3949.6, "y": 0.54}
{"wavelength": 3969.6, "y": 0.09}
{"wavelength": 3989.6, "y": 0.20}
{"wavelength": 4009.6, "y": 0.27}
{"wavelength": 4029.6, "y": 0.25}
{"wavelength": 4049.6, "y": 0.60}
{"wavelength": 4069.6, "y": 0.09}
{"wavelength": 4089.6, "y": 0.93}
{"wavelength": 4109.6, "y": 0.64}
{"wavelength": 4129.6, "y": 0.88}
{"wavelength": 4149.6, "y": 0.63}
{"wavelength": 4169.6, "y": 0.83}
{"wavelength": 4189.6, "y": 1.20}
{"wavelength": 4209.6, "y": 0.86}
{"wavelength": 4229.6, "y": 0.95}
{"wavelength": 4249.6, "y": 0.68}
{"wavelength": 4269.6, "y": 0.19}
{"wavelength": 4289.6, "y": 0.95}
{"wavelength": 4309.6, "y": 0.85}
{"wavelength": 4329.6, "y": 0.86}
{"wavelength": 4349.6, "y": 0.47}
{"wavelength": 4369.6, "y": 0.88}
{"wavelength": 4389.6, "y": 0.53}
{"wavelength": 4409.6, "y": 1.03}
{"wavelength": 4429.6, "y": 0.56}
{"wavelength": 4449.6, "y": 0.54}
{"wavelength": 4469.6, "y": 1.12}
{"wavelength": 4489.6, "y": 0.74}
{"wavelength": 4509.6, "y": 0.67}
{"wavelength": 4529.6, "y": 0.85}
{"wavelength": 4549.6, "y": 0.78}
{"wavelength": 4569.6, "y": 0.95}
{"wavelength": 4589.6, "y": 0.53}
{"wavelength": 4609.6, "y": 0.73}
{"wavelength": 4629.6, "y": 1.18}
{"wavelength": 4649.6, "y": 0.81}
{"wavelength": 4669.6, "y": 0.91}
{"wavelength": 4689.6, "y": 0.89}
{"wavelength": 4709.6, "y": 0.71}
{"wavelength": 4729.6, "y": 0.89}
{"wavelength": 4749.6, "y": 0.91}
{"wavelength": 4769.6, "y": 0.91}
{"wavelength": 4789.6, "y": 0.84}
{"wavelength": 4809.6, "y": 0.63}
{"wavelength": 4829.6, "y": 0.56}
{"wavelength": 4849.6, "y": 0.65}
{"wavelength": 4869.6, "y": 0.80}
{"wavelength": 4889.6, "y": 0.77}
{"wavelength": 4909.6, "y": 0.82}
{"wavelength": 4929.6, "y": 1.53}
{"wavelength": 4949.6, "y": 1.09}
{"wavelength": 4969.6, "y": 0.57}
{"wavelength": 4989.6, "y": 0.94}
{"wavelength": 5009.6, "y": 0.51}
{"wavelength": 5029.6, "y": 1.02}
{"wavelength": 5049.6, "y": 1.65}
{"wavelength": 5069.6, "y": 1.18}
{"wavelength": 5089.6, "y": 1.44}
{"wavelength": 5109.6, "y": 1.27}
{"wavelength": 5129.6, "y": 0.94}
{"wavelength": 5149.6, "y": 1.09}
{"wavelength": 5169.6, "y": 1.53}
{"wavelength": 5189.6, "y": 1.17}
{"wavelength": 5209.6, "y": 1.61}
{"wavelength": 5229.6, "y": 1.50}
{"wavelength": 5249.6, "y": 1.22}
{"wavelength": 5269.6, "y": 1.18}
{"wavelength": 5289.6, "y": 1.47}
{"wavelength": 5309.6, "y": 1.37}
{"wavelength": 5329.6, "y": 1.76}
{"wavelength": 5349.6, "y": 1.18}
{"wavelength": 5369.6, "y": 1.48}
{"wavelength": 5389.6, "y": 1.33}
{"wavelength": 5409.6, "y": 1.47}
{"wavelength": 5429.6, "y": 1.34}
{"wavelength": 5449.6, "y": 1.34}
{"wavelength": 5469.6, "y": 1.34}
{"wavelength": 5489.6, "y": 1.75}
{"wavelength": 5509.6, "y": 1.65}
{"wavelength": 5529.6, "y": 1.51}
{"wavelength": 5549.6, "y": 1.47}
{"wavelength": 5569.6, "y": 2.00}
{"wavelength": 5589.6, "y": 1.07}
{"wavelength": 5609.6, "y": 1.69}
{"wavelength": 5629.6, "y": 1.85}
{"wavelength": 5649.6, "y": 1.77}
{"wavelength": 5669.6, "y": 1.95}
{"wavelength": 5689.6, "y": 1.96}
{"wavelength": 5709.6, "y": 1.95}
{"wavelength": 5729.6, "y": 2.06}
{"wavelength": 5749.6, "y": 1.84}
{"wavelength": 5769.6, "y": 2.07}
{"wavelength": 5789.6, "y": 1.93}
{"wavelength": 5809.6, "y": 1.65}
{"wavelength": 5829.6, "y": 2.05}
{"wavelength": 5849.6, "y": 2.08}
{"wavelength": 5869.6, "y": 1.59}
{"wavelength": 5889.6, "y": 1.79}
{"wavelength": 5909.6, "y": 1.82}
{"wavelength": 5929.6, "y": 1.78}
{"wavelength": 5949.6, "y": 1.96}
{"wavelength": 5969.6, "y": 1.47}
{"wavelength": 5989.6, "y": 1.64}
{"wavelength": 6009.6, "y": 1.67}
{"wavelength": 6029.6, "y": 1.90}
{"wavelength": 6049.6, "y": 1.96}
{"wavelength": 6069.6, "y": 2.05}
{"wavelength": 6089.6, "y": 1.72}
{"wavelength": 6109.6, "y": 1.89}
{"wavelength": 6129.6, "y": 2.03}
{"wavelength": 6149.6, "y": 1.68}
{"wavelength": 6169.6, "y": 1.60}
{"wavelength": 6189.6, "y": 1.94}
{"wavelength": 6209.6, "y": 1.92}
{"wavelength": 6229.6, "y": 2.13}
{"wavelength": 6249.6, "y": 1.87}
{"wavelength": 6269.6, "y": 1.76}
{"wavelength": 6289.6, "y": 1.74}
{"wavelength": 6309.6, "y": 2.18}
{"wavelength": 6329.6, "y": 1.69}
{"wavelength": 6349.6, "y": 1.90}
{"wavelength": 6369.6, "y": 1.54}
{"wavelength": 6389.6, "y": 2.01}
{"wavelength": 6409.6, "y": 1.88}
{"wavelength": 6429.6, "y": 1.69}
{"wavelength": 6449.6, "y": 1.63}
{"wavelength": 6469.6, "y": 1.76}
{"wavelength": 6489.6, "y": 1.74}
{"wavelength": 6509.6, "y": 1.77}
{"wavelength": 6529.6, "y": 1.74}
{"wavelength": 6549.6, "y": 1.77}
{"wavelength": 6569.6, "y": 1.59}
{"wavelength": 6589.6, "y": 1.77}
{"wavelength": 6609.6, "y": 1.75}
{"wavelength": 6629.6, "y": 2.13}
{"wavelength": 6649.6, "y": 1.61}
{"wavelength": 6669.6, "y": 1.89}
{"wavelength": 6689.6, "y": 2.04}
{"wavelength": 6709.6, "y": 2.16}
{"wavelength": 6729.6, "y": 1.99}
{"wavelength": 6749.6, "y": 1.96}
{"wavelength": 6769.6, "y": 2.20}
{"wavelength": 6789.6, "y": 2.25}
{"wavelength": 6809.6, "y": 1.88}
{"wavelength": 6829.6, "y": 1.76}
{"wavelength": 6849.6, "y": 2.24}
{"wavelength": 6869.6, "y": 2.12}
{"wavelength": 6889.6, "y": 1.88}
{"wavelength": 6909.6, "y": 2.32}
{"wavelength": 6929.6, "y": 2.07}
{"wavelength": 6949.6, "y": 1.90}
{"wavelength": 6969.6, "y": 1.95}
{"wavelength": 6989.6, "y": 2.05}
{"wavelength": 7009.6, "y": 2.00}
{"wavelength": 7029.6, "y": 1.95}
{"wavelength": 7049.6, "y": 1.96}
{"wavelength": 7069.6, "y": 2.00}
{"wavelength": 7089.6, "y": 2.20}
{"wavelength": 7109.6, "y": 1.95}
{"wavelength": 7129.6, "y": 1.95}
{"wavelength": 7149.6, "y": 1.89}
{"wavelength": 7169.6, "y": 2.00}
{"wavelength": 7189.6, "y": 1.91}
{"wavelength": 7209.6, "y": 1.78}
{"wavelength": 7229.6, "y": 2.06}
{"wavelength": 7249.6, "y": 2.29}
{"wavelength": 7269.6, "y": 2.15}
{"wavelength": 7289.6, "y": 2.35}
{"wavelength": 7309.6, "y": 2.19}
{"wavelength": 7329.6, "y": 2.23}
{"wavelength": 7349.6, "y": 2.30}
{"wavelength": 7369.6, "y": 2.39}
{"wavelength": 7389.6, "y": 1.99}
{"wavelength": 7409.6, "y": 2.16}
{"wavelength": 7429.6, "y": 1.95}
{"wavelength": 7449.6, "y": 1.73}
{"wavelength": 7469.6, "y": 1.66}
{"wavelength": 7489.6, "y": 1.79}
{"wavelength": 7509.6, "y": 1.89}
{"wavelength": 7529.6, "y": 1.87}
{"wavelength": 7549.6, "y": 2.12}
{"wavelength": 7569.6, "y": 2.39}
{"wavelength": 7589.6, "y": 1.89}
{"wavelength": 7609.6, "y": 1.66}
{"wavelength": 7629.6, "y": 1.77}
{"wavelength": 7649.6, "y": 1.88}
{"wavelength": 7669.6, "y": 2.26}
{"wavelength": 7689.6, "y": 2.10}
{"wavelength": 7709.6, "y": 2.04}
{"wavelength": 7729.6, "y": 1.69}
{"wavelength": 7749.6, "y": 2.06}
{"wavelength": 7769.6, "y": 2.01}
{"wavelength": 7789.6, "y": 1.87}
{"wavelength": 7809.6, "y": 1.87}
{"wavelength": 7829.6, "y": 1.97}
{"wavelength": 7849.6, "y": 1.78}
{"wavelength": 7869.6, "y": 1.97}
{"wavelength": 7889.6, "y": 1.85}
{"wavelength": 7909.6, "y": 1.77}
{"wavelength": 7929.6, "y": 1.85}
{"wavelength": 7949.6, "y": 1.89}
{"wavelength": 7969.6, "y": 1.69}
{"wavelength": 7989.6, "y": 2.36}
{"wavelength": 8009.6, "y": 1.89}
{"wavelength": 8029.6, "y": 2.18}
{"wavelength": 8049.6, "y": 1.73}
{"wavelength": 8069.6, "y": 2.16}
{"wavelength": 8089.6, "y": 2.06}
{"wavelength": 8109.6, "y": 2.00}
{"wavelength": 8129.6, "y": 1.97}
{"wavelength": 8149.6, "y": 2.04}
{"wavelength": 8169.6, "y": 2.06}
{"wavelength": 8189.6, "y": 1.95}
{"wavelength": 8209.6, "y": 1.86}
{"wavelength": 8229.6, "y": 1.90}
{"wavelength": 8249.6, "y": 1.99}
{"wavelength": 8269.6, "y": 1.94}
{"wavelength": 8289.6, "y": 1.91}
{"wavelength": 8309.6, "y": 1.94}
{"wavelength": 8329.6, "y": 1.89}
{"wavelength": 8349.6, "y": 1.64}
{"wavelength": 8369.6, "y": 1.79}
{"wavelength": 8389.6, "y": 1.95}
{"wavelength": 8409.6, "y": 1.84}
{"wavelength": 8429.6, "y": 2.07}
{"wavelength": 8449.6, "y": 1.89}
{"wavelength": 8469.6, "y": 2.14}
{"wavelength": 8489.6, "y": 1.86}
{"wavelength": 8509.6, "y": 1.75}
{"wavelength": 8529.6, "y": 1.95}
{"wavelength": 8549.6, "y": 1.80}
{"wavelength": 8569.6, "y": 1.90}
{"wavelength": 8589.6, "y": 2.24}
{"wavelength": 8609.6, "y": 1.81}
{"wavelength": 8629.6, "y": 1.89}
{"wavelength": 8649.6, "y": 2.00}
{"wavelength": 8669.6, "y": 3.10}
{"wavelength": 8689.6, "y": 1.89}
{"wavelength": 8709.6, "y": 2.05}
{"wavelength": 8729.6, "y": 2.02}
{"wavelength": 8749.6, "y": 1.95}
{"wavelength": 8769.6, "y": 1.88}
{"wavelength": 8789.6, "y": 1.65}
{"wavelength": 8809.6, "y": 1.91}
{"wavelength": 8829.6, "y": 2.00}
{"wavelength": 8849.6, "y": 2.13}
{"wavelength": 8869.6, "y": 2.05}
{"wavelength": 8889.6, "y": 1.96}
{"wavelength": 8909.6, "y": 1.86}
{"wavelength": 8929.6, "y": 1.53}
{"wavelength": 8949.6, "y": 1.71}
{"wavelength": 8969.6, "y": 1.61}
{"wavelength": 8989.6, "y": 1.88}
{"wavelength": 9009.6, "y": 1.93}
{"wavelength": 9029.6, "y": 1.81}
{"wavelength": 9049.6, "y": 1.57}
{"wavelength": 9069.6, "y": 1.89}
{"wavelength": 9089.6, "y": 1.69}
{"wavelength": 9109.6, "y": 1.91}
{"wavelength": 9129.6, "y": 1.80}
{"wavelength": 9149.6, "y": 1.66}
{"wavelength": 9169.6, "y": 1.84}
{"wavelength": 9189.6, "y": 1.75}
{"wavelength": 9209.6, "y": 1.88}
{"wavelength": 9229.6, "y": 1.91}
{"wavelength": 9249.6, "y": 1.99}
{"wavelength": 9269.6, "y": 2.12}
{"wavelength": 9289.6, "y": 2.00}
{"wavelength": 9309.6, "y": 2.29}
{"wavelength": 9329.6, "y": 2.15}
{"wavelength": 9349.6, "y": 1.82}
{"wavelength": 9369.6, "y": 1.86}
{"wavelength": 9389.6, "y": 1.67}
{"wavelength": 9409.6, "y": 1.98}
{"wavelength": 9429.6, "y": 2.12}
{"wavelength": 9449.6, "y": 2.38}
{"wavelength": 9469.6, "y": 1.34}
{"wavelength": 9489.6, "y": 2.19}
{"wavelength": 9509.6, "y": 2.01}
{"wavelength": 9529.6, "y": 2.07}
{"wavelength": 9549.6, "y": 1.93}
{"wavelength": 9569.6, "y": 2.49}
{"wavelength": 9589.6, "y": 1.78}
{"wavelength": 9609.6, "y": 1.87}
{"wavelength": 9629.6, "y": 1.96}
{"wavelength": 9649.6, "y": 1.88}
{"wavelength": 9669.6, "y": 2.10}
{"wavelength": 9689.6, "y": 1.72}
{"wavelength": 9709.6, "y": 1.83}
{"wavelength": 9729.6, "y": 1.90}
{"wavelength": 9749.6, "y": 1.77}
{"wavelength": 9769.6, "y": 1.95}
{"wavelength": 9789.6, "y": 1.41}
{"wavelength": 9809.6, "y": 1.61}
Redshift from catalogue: 0.263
